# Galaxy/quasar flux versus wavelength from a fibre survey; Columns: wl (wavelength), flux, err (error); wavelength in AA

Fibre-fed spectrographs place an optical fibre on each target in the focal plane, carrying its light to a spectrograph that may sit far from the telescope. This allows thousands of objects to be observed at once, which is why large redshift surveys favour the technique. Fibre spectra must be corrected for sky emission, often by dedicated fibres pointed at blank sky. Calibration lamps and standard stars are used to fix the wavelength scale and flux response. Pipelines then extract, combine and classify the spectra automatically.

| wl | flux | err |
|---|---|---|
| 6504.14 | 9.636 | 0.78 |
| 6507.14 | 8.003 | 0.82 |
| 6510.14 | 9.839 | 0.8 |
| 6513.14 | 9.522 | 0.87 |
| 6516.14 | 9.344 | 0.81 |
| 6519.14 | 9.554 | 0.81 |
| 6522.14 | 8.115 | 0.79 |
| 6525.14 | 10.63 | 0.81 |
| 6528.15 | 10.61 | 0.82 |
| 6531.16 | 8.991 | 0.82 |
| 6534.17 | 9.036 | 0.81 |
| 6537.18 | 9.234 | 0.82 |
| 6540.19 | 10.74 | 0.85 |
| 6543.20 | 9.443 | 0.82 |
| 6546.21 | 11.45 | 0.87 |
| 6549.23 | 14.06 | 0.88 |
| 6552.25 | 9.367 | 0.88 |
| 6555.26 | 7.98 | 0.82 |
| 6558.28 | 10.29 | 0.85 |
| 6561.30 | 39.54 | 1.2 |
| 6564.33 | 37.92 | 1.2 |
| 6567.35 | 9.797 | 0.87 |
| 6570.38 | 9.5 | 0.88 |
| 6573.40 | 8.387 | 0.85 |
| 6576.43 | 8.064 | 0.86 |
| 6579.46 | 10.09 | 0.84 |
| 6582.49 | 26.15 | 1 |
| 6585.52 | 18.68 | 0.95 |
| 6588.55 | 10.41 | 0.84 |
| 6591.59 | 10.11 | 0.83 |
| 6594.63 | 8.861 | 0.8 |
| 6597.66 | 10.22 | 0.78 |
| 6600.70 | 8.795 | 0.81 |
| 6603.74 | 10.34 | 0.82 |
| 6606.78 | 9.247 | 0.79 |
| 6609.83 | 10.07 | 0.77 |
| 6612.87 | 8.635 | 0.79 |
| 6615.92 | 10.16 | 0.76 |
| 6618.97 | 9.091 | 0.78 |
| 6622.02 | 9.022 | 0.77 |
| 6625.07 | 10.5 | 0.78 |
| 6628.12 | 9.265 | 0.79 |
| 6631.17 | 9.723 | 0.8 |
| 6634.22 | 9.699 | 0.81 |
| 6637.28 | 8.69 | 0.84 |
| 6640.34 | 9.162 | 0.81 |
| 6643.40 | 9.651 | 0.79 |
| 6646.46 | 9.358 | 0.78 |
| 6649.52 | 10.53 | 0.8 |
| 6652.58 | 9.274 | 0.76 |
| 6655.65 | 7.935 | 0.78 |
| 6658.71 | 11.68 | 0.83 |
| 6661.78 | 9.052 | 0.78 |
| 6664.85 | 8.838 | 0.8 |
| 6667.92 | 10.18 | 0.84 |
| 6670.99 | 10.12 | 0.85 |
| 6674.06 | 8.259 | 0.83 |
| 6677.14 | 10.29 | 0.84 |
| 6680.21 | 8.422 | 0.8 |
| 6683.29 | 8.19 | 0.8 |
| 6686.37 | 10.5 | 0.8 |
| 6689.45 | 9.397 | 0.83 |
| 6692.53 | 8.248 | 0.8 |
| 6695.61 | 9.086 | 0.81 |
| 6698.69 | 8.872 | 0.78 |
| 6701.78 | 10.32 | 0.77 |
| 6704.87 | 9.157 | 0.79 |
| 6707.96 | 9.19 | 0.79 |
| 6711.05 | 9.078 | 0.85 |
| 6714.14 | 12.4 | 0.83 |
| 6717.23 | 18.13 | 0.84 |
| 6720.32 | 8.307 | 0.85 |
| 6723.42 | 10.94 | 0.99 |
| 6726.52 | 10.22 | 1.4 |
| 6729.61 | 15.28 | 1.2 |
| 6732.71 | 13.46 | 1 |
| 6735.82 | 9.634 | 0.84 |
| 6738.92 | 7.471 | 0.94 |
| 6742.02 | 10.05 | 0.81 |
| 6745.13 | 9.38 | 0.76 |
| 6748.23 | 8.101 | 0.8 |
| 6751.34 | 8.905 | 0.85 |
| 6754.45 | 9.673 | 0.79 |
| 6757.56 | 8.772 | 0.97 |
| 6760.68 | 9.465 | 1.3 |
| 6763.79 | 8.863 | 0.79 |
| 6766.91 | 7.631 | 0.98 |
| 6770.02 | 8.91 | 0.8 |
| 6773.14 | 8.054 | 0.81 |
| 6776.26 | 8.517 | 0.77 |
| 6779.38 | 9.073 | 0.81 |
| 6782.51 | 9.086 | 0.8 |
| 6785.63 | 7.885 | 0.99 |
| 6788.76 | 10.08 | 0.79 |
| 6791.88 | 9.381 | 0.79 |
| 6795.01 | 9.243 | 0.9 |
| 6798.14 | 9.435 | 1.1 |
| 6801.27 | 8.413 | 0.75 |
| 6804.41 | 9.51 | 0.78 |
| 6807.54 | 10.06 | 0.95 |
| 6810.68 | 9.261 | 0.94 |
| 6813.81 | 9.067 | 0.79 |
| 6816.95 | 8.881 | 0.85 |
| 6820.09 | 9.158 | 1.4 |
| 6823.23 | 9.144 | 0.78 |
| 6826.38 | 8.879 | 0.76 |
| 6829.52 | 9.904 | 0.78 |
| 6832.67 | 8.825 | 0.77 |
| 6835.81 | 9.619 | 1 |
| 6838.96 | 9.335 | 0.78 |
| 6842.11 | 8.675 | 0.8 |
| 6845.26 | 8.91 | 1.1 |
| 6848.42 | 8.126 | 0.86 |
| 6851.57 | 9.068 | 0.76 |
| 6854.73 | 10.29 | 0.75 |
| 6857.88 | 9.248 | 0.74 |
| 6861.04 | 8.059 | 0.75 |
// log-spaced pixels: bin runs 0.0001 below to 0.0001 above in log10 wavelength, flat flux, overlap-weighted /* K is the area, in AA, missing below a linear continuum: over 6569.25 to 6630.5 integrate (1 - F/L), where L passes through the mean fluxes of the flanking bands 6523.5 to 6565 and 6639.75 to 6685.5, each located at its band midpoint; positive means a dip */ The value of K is 5.05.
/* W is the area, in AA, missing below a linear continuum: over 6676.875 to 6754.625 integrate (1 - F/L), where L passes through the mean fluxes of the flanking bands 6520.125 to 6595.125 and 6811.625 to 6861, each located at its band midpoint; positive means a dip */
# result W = 5.2 AA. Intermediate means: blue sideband 13.1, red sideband 9.11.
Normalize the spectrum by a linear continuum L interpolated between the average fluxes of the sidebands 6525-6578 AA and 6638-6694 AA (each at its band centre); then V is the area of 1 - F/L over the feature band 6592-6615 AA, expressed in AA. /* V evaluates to 3.9 AA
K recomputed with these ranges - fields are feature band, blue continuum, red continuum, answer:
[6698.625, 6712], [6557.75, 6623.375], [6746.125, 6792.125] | 1.4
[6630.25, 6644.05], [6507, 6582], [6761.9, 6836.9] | 2.2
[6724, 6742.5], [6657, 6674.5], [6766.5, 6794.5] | -3.8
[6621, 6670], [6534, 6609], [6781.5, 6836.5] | 9.7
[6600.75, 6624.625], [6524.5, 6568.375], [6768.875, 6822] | 6.0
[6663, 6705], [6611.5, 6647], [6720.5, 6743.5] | 3.7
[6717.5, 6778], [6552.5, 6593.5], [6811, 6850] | 7.9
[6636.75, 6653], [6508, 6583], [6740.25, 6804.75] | 2.1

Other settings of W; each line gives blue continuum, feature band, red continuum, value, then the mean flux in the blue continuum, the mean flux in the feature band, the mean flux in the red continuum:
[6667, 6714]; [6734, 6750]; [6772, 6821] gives 0.4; 9.37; 9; 9.08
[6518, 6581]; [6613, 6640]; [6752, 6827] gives 4.6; 12.5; 9.46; 9.02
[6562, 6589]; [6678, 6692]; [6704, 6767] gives 3.5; 16.4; 9.12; 10.3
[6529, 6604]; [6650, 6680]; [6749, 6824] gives 4.7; 13.1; 9.5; 9.01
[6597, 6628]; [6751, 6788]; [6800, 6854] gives 2.0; 9.57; 8.76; 9.13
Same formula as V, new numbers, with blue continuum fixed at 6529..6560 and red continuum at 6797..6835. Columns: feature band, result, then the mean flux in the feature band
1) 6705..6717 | -1.67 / 11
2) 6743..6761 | 0.79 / 9.05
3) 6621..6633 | 0.36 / 9.66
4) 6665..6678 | 0.25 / 9.59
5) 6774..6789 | 0.91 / 8.78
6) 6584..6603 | -2.00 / 11.1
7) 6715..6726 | -3.04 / 12.2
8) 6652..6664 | 0.45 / 9.46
